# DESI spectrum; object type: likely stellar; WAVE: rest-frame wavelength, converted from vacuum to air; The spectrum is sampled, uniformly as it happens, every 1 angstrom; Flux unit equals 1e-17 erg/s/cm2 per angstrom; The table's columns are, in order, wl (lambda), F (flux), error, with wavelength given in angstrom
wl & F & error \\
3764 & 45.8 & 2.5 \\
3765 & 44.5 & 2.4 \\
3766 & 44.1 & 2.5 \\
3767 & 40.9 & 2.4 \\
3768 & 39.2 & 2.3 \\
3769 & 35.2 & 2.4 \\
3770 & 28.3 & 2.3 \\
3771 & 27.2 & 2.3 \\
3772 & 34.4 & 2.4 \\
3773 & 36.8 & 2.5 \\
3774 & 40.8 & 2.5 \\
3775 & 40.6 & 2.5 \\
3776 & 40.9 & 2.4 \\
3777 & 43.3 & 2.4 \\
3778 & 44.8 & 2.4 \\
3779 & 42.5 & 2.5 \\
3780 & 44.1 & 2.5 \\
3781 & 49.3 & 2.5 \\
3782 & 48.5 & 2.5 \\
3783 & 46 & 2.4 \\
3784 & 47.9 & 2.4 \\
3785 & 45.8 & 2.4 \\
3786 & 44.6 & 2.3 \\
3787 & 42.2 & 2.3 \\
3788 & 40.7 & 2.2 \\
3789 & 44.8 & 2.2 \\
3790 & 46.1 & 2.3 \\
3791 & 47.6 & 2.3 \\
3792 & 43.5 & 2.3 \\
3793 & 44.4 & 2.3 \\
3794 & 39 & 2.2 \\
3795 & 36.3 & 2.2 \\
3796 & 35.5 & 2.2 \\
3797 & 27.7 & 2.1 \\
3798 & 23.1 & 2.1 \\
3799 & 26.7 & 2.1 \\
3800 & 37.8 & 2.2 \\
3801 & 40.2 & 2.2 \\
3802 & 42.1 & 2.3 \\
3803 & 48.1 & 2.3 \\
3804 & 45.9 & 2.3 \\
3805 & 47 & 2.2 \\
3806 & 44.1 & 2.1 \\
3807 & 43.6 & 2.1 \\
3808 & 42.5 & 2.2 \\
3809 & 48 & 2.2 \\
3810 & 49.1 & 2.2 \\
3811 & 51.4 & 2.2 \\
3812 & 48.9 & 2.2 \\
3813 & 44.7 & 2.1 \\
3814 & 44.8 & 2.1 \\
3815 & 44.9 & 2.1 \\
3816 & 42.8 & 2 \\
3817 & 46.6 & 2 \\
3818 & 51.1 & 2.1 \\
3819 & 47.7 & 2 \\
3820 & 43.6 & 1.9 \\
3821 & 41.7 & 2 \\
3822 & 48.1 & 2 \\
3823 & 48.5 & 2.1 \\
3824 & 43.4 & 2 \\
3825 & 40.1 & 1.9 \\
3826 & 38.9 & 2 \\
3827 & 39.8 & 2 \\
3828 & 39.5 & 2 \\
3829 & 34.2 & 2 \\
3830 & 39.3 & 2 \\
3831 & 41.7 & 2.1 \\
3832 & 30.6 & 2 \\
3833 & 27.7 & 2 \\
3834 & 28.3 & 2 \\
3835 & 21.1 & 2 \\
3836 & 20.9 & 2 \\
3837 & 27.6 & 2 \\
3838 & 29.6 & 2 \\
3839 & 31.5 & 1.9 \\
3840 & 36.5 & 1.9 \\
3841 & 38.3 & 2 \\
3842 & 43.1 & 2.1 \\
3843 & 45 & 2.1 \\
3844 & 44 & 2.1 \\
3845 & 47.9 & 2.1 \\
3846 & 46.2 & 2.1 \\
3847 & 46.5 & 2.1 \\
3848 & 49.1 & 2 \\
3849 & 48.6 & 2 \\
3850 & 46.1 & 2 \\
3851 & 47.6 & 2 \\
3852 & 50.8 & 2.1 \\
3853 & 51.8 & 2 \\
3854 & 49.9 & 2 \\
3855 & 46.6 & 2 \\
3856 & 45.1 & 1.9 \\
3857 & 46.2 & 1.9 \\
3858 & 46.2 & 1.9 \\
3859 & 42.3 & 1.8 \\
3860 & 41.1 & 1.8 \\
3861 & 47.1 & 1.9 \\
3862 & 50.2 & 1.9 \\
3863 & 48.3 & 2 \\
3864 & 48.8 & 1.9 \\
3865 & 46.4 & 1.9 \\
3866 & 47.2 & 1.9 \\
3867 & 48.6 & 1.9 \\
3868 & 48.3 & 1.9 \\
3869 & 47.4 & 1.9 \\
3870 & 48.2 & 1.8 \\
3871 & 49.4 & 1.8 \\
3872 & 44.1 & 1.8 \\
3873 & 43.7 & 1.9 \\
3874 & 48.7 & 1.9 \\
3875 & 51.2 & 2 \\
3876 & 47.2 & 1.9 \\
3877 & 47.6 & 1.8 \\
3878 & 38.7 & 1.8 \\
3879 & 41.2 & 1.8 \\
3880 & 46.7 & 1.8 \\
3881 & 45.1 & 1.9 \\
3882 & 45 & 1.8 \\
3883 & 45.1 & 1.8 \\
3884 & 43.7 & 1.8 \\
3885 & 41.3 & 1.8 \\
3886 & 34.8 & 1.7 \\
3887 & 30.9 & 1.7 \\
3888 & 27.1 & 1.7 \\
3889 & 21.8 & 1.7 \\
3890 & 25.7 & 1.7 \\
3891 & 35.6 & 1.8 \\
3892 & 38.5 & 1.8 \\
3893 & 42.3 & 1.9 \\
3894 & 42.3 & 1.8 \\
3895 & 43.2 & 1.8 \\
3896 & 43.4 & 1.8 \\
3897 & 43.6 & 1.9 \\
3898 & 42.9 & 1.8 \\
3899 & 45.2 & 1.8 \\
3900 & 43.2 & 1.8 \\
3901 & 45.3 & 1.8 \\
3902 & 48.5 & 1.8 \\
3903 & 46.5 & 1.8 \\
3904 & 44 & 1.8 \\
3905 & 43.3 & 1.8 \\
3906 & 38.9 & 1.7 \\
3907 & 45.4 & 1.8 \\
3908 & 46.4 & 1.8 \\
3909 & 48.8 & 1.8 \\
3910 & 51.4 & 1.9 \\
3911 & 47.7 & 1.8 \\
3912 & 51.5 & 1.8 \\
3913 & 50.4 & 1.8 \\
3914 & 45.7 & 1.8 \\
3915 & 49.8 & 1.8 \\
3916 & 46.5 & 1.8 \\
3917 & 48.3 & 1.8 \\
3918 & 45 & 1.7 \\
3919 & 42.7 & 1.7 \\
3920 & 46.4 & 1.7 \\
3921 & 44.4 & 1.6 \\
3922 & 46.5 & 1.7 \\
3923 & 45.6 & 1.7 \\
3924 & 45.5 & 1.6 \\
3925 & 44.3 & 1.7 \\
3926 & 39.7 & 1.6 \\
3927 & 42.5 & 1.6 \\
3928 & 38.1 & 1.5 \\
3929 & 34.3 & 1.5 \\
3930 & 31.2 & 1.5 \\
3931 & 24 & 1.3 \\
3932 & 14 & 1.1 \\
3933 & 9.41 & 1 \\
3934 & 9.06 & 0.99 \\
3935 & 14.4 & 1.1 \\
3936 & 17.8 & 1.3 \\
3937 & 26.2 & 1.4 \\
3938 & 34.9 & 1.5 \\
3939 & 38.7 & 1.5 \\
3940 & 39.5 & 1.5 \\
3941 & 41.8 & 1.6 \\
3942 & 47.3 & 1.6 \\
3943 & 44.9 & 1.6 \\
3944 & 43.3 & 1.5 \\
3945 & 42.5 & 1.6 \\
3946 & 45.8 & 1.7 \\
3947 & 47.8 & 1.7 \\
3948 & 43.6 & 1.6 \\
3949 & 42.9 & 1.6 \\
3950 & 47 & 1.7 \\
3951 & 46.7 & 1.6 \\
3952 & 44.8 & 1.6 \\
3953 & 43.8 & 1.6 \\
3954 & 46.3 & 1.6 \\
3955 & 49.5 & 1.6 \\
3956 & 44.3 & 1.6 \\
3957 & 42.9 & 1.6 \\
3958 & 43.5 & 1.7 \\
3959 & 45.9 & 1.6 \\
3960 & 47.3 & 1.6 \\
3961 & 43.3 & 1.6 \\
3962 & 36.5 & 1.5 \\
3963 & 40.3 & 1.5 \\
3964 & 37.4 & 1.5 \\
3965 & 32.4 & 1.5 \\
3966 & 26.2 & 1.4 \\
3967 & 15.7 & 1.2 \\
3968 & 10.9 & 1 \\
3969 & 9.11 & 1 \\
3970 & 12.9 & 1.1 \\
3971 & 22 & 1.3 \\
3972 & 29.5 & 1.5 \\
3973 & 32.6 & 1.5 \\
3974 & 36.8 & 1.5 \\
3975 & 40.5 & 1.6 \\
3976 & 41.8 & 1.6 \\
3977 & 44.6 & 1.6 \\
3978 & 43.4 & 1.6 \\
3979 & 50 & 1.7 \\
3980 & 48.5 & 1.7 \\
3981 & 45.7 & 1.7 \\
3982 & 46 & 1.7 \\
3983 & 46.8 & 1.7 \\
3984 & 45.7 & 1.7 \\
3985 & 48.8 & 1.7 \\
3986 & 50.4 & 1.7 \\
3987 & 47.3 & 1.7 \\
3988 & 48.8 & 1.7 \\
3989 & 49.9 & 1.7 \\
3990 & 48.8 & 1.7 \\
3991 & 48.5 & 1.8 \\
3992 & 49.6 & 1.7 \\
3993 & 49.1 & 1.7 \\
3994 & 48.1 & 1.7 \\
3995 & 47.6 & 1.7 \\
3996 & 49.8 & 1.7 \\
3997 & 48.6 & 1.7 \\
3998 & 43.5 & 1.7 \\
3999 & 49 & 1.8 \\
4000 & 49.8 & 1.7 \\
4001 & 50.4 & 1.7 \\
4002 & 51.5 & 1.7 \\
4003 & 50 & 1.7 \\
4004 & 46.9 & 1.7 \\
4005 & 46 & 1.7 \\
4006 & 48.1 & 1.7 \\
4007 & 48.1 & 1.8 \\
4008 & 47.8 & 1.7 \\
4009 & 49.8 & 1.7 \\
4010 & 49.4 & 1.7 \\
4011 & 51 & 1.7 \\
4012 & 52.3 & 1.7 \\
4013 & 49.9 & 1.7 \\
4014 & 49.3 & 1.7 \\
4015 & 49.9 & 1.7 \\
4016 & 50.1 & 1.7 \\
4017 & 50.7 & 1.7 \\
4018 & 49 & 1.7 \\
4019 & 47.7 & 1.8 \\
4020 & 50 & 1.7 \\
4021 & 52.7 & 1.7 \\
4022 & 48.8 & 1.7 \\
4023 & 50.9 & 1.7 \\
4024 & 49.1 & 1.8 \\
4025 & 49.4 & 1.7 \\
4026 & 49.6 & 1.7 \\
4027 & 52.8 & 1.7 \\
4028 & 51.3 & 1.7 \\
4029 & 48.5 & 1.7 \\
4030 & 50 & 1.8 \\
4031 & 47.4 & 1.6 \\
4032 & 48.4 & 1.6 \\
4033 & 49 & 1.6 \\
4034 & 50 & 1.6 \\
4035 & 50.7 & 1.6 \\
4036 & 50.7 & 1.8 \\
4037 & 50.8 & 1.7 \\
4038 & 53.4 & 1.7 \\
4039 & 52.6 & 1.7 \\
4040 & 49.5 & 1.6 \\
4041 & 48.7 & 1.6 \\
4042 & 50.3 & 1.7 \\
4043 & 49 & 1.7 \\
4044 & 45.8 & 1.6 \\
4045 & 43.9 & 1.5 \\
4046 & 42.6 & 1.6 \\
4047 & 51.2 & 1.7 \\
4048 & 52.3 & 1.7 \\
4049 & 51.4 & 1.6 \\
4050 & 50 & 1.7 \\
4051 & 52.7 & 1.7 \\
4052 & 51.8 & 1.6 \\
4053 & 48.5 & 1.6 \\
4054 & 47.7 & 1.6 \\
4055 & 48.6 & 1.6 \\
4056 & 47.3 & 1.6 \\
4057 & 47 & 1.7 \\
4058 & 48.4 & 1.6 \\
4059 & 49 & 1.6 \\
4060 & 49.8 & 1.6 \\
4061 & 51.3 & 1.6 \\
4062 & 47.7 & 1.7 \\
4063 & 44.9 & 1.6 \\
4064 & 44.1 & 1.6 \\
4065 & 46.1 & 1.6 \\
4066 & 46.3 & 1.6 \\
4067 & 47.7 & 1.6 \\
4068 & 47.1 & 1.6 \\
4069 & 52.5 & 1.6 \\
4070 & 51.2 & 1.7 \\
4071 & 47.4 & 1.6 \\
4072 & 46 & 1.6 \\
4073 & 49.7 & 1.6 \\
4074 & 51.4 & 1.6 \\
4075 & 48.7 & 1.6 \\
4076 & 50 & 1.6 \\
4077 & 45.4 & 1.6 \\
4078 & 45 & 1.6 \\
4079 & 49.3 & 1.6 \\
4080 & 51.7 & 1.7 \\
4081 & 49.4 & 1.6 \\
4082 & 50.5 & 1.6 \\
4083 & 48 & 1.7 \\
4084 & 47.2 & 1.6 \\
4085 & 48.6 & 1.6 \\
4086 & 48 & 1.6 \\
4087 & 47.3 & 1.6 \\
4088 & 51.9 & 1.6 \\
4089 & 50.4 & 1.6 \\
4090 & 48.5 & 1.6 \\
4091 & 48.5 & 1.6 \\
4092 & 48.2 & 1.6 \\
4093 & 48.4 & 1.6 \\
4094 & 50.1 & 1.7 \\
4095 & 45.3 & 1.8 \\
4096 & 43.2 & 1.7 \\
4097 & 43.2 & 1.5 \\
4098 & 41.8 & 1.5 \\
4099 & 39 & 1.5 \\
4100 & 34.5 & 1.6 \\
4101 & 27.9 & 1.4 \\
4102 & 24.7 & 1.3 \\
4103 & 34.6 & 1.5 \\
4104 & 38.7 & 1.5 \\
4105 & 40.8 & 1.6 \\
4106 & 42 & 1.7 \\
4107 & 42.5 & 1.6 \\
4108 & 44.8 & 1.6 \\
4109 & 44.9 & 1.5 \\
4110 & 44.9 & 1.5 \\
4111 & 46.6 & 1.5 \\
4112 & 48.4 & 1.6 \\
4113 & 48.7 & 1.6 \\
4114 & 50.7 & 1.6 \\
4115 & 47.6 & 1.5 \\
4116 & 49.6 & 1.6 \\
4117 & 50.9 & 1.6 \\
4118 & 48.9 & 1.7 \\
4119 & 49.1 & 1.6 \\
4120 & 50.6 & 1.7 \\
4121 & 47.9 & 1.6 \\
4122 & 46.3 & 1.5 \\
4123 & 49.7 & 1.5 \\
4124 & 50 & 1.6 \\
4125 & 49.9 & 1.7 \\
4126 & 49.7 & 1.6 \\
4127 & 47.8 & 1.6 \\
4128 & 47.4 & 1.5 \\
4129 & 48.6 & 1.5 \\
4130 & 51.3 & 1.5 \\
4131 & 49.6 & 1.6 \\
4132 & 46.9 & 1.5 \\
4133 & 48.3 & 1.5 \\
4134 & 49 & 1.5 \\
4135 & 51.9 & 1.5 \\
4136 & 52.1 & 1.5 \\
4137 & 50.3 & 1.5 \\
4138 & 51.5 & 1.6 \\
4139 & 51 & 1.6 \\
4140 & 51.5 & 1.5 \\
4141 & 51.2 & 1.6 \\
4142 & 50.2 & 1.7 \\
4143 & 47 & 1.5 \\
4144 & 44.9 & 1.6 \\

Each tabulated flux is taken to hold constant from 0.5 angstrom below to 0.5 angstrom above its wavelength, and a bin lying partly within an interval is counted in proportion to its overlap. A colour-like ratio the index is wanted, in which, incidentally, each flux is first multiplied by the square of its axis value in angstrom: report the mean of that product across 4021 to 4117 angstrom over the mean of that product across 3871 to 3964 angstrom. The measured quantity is 1.24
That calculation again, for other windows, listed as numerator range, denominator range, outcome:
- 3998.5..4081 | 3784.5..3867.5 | 1.30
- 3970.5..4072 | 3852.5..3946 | 1.22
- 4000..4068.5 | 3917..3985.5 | 1.36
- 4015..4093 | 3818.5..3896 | 1.29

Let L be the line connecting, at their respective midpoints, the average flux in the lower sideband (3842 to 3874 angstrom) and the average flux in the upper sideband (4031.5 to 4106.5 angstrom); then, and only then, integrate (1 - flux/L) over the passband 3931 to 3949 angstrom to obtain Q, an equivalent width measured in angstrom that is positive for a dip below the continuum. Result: 5.4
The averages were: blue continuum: 47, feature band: 33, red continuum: 47.1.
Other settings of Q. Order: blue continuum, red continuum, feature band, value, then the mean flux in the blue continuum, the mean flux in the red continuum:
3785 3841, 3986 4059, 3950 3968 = 2.6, 40.1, 49.3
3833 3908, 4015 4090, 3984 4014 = -1.1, 42.5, 49.1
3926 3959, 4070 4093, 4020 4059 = -3.7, 37.1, 48.7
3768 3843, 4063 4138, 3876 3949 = 4.4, 40.3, 46.8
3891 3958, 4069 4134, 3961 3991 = 3.5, 41.2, 46.6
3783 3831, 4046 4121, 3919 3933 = 2.2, 42.7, 46.8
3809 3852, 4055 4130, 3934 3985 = 6.8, 41.3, 46.7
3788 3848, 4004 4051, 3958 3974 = 5.7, 40.6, 49.6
